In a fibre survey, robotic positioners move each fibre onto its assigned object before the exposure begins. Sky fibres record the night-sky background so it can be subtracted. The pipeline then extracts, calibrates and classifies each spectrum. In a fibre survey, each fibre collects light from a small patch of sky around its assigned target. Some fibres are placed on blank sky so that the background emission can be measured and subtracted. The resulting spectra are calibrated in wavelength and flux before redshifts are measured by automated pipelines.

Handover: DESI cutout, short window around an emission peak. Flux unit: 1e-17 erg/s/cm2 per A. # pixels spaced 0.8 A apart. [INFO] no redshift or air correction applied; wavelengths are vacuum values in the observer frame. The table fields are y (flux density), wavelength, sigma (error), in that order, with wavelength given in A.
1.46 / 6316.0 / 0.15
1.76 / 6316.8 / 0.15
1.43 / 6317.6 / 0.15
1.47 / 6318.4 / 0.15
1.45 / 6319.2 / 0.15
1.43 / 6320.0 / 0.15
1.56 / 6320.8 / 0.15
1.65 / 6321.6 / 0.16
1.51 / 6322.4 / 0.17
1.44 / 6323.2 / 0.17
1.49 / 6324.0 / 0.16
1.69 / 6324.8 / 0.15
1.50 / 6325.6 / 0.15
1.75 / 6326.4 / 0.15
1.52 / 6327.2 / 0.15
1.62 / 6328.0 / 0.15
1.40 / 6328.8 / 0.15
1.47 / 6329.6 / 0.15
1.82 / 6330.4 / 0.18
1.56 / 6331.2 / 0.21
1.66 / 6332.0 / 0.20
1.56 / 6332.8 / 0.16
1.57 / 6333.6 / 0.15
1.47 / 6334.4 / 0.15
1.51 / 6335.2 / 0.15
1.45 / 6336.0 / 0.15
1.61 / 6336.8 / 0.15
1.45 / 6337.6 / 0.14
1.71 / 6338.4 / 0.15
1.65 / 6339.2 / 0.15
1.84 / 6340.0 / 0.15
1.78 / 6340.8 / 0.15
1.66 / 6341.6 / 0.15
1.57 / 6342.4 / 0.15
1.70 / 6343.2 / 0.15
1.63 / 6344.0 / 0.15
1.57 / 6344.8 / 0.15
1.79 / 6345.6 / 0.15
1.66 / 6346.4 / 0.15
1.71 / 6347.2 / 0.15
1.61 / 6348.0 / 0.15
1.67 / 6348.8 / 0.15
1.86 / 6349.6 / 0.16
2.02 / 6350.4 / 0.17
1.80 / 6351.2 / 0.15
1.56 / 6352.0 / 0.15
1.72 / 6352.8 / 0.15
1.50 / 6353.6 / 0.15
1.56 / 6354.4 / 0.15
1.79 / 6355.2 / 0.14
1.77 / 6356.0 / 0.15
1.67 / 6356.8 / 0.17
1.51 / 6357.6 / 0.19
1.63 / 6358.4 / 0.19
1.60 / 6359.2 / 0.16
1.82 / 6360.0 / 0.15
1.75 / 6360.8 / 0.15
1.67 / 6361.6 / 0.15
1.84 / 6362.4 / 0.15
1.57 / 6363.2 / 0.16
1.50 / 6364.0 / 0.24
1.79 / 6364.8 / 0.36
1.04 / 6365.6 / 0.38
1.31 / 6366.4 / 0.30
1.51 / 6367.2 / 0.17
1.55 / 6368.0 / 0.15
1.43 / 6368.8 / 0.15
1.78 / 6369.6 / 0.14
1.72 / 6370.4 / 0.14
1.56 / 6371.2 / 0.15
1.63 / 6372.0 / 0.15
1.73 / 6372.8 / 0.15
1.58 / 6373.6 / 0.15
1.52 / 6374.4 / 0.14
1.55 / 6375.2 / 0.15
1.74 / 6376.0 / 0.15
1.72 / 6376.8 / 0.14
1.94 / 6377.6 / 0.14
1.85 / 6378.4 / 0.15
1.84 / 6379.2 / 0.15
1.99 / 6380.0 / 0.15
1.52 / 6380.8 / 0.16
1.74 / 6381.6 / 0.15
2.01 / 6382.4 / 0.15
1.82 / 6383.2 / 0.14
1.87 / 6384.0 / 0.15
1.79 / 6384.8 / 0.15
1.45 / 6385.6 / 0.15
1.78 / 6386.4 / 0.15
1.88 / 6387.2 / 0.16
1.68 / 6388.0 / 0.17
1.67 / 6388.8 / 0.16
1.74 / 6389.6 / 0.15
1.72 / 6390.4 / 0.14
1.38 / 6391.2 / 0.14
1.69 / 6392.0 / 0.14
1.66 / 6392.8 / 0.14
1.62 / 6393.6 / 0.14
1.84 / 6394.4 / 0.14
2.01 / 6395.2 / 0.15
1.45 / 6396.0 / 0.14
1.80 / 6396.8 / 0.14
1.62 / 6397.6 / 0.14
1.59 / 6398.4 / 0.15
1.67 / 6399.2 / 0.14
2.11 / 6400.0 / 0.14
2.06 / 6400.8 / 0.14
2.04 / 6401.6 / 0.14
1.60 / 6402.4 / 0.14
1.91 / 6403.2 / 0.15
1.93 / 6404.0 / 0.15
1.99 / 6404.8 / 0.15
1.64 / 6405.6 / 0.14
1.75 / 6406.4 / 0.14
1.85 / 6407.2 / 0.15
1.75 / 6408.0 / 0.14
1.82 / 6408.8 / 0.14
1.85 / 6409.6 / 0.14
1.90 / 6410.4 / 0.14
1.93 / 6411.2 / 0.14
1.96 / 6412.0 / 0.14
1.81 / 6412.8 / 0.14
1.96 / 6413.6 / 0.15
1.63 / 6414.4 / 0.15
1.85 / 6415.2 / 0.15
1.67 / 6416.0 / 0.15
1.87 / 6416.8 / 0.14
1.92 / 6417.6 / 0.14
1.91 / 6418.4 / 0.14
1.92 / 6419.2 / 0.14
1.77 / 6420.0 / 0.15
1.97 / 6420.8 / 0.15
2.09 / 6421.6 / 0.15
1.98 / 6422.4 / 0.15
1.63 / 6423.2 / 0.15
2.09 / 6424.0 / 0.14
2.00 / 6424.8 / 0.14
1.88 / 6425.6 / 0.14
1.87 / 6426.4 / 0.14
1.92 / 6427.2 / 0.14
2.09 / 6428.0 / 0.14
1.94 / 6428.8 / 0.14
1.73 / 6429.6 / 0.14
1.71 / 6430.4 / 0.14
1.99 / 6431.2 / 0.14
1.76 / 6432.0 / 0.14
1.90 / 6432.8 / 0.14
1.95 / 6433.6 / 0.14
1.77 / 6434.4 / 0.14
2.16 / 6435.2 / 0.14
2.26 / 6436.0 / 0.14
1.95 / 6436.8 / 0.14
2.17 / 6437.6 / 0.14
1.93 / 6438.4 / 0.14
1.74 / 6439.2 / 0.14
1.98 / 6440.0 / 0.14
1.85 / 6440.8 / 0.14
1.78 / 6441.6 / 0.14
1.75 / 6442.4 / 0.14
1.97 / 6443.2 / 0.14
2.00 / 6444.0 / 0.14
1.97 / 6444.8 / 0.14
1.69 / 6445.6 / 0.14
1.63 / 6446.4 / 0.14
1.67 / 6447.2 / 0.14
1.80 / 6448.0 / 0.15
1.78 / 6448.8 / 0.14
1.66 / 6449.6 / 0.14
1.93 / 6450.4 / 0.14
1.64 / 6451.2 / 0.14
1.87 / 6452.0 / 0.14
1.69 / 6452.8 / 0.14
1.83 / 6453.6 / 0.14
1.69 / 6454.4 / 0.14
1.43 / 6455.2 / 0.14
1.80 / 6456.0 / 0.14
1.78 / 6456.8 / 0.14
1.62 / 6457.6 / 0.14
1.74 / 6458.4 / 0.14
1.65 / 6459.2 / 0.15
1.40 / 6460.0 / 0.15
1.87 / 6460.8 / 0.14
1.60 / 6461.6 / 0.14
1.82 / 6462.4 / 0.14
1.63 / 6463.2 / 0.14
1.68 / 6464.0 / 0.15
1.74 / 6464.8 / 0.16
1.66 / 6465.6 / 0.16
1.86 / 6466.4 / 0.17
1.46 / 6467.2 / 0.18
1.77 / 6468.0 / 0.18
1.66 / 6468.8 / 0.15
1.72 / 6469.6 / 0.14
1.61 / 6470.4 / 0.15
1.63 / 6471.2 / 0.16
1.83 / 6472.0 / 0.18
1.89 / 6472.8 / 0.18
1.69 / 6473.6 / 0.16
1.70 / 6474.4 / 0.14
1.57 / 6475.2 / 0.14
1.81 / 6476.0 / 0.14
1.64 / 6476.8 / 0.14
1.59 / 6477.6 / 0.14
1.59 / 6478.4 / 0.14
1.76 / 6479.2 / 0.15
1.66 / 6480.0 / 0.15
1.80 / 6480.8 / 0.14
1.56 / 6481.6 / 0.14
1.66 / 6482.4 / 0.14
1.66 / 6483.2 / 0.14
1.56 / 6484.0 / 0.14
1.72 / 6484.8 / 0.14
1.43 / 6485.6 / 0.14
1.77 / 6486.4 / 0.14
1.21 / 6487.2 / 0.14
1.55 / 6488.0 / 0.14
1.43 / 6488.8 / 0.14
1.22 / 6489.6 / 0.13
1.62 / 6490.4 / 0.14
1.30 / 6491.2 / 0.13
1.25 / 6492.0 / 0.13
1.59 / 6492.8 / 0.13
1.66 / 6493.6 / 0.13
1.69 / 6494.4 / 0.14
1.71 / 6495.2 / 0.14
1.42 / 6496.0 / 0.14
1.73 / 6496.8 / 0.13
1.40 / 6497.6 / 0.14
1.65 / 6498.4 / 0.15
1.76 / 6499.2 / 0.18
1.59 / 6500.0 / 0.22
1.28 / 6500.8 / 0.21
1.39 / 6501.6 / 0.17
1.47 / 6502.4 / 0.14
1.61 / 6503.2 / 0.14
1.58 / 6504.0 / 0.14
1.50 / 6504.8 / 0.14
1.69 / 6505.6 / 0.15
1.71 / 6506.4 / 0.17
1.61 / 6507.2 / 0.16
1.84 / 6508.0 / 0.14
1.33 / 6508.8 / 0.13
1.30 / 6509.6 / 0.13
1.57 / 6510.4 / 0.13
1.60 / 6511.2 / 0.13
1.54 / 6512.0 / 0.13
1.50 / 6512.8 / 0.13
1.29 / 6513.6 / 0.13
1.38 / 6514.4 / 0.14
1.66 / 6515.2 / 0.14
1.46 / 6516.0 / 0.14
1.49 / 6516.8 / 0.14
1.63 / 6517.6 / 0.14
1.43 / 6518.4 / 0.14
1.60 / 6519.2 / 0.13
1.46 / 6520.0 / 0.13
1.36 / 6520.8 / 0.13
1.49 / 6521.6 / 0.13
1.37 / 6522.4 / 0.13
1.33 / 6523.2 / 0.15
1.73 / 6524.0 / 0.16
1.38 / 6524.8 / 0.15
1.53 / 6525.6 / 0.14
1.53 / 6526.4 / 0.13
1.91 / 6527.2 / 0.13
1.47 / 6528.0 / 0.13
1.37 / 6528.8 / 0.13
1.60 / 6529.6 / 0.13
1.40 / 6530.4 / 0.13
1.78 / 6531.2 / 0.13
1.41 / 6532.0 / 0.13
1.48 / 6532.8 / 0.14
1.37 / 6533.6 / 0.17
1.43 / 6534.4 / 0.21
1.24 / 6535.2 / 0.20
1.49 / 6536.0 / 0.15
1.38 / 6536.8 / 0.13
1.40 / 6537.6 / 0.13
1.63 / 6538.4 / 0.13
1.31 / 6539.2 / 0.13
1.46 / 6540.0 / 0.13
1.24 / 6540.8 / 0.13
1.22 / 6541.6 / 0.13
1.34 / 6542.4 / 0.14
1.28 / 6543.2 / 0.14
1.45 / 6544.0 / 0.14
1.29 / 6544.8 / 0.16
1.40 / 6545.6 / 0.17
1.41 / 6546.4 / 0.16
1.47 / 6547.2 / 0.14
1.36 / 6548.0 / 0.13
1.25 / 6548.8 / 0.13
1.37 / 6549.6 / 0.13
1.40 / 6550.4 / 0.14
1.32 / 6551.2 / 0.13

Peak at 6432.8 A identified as C III] 1909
